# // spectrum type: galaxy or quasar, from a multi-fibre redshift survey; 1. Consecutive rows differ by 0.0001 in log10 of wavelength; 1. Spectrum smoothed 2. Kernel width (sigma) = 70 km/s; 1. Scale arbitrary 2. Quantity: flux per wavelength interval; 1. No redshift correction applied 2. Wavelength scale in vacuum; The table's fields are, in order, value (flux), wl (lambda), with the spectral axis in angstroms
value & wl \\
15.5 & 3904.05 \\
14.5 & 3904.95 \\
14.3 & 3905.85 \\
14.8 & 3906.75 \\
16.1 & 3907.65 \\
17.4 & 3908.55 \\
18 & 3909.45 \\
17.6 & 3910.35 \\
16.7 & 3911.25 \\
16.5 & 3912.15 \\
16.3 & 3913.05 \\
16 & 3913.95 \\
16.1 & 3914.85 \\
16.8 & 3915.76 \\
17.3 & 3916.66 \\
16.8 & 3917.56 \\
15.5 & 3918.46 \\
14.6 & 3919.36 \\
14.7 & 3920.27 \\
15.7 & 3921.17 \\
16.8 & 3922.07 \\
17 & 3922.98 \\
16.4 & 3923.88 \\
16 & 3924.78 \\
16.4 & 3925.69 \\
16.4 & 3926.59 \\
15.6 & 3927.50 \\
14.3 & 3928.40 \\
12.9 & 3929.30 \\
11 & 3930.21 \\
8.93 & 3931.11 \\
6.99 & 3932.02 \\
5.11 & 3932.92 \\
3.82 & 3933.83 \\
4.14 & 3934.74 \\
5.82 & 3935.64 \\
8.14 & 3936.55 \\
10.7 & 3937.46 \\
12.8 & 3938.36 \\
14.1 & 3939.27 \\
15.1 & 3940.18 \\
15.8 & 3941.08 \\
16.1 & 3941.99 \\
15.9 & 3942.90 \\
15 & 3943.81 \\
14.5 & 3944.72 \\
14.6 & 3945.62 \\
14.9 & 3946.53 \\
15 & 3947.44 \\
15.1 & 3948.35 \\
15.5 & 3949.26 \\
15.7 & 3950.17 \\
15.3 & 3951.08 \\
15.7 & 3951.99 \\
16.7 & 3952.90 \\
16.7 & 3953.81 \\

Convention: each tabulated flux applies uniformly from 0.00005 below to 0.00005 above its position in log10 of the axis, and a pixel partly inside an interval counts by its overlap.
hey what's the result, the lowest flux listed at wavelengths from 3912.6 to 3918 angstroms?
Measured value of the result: 16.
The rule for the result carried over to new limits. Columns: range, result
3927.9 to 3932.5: 6.99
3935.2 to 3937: 5.82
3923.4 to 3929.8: 12.9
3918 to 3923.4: 14.6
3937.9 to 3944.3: 12.8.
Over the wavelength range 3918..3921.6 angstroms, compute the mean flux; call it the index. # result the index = 15.1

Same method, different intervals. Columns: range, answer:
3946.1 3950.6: 15.2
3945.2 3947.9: 14.8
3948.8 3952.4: 15.5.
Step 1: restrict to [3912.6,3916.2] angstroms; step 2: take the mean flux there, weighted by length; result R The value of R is 16.3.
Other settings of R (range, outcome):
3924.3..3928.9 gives 15.7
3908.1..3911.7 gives 17.4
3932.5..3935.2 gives 4.35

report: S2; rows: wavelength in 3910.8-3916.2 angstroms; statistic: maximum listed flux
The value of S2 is 16.8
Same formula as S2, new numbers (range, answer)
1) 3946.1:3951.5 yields 15.7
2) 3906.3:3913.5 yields 18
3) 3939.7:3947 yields 16.1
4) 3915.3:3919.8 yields 17.3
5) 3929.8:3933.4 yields 11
